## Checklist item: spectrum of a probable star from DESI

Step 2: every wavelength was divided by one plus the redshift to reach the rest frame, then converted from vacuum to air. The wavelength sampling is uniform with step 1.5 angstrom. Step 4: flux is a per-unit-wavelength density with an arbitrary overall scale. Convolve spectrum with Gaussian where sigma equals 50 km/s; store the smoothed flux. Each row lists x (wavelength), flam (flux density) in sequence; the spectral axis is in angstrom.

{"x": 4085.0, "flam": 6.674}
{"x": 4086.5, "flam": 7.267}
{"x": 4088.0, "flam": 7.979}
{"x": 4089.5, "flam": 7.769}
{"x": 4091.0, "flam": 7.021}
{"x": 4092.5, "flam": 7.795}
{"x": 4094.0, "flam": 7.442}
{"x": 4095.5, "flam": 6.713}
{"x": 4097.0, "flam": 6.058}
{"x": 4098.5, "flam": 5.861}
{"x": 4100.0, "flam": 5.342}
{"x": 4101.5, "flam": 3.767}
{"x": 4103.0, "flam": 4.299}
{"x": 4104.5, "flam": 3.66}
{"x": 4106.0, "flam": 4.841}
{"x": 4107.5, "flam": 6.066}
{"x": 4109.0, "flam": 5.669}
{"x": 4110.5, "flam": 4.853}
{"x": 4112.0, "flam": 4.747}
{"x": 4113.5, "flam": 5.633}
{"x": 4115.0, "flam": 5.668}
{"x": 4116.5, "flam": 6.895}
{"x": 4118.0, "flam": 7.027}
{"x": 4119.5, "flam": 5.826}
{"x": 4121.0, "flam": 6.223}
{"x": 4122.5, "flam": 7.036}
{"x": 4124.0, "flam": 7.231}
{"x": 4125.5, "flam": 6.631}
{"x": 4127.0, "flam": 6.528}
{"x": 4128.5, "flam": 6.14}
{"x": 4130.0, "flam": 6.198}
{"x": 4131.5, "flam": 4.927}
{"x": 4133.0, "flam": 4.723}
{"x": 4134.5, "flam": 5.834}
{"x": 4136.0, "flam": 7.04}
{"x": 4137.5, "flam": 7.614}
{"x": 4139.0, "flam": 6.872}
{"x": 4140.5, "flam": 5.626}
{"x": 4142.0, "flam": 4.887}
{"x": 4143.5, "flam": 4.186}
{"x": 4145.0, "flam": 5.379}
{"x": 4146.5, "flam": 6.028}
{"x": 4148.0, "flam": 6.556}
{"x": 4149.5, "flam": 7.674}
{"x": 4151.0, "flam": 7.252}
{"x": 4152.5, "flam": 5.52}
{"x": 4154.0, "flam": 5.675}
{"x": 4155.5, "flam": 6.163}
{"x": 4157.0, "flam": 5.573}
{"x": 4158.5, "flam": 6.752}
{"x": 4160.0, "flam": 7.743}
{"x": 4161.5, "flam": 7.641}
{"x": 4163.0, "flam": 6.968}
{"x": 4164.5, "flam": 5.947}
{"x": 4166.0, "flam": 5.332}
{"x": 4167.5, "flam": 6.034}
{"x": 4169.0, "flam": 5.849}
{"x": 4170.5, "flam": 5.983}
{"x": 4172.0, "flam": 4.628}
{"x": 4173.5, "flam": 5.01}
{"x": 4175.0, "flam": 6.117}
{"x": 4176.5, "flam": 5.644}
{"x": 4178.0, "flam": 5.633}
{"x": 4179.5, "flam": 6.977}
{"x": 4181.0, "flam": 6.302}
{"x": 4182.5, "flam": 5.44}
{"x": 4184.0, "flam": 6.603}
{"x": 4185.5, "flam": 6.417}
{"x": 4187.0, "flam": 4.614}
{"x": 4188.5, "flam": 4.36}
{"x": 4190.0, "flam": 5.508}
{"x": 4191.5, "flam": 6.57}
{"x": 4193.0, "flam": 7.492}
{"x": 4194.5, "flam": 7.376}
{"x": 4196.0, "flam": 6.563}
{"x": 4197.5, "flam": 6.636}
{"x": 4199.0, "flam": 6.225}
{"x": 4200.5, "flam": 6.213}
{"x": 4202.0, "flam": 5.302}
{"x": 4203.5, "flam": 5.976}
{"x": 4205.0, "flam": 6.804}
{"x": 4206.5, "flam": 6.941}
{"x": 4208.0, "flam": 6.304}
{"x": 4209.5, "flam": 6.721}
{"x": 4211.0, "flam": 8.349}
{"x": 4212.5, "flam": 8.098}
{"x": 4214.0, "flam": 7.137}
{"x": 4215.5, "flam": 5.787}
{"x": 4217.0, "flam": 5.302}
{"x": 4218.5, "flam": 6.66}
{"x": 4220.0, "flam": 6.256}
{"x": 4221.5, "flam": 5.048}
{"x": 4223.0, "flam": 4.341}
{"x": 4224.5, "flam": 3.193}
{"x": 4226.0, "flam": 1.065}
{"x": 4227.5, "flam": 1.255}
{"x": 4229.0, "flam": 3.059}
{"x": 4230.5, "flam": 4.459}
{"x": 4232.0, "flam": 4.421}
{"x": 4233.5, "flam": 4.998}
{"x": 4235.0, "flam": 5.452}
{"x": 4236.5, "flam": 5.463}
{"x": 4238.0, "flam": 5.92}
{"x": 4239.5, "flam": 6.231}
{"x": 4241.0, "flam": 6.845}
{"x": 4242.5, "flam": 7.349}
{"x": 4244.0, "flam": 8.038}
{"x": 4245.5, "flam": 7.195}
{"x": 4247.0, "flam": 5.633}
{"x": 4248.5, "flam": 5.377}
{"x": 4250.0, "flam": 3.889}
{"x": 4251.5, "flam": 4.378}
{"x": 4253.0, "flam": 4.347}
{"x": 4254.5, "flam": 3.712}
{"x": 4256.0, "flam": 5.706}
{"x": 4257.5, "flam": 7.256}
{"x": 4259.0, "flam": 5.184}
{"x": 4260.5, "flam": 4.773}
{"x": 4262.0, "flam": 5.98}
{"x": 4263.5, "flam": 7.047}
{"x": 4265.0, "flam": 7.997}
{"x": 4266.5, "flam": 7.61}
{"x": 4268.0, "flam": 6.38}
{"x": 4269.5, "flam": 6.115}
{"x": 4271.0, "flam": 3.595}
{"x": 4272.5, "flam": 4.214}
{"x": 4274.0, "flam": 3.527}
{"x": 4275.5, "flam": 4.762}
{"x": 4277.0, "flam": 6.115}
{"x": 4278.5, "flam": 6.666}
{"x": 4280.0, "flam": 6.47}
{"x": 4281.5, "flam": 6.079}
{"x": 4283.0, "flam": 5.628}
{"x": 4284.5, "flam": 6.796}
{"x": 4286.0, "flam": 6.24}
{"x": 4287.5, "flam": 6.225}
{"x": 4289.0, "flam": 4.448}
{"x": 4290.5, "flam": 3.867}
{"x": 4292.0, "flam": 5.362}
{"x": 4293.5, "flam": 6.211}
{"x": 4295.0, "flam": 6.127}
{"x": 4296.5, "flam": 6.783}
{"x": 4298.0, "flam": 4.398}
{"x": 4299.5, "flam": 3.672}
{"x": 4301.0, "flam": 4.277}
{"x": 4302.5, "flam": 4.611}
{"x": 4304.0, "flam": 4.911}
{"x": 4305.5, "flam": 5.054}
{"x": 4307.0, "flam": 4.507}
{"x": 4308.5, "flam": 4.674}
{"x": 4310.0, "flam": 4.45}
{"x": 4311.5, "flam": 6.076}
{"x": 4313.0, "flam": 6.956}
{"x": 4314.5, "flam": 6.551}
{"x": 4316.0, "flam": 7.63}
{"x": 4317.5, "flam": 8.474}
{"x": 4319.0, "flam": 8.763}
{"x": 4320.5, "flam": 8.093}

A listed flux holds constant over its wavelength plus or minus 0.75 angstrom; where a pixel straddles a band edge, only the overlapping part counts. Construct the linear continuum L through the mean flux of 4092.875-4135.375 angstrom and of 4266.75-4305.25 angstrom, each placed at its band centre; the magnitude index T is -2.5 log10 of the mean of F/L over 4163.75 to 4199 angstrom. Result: -0.063 mag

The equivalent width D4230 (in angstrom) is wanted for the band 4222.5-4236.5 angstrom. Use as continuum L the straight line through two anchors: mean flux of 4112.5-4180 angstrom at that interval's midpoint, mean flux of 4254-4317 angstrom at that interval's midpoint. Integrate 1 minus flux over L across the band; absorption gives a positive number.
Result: 5.2 angstrom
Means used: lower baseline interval 6.14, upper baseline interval 5.61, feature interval 3.67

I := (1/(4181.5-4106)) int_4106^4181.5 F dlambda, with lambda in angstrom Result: 6.08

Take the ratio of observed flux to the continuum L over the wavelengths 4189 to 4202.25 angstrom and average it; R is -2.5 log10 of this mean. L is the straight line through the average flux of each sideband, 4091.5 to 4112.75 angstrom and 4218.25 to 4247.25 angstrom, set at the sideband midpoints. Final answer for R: -0.23 mag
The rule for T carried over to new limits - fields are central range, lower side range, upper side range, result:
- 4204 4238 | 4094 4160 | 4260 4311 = 0.06 mag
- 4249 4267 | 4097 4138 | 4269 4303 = -0.05 mag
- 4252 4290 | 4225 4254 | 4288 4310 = -0.15 mag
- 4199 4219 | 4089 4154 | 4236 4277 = -0.13 mag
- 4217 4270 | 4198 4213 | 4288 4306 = 0.10 mag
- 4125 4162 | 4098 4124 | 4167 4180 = -0.10 mag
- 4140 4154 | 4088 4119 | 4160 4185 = 0.02 mag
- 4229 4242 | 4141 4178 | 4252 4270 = 0.12 mag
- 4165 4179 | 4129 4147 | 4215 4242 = -0.04 mag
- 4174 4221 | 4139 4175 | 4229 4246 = -0.06 mag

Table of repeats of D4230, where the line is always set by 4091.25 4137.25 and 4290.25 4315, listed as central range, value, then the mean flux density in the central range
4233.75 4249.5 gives -2.4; 6.27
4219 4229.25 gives 3.6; 3.56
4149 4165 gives -2.4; 6.62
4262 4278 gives -1.3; 5.76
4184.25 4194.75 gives -0.7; 6.01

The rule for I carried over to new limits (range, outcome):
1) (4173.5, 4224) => 6.2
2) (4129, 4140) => 6.16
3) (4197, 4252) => 5.63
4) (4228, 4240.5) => 4.96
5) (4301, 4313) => 4.99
